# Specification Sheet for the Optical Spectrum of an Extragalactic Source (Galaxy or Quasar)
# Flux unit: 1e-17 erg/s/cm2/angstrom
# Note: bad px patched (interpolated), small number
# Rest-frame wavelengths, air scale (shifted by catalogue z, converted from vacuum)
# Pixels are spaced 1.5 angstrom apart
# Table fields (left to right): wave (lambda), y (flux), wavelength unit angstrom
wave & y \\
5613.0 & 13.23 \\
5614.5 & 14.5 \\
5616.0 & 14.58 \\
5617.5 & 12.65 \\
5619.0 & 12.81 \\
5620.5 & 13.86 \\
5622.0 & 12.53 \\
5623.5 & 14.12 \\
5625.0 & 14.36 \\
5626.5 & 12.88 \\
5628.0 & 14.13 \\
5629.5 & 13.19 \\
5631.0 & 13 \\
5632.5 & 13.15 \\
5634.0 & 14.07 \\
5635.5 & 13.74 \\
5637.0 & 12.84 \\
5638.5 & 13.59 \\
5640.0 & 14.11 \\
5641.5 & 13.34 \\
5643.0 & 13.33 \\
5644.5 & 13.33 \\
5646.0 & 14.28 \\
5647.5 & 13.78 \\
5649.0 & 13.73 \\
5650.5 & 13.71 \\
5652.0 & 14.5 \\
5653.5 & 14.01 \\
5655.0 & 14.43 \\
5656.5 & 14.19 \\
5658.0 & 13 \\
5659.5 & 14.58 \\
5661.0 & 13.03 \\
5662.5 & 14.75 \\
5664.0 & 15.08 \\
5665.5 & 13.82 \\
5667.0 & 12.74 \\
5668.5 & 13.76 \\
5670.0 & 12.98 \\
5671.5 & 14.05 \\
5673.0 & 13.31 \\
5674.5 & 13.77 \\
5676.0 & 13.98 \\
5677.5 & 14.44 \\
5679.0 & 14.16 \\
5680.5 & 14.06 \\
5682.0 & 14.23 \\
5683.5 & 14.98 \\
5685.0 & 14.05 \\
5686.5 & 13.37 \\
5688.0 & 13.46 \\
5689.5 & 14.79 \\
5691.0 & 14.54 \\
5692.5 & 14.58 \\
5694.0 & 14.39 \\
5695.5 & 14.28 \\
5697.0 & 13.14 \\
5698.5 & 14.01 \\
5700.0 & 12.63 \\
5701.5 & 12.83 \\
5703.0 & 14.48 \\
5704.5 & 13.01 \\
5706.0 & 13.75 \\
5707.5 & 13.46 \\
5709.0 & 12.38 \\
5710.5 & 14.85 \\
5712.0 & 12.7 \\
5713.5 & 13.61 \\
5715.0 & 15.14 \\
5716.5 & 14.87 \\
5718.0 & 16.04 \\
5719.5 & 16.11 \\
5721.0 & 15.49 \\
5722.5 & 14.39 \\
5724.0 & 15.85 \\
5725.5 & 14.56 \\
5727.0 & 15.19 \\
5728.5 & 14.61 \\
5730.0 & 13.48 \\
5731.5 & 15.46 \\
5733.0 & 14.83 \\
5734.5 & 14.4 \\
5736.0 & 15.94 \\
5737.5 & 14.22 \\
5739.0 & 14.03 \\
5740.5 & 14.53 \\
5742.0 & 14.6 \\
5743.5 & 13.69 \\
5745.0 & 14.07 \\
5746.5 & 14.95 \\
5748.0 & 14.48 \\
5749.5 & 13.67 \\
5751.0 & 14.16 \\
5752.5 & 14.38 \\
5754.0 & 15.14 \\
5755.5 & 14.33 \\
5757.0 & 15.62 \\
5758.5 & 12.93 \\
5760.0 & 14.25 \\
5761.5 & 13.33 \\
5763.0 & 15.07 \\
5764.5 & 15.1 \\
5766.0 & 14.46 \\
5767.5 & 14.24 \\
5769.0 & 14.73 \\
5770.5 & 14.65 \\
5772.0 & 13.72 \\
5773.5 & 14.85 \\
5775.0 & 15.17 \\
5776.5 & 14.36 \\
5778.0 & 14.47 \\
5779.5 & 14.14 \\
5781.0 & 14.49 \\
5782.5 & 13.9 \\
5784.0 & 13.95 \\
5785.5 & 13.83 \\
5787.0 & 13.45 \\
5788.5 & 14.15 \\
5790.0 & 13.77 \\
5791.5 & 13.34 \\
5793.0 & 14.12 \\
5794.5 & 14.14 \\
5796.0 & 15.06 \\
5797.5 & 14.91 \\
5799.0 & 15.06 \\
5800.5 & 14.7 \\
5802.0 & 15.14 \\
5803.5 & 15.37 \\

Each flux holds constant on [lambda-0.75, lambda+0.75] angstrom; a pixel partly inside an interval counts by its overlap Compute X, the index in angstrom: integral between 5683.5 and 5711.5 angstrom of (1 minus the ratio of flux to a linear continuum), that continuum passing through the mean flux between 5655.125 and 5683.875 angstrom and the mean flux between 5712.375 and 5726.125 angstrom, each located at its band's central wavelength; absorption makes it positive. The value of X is 1.5 angstrom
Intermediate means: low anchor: 13.9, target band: 13.8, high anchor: 15.1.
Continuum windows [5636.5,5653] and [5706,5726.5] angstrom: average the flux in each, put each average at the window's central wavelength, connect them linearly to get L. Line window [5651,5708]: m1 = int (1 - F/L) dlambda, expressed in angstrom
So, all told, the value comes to 0.8 angstrom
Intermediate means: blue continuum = 13.7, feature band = 13.9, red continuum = 14.6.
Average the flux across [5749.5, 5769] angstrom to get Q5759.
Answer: 14.4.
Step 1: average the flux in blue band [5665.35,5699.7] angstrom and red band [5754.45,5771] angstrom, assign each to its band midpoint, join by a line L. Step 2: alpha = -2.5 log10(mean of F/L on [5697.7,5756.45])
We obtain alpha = -0.01 mag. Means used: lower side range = 13.9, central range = 14.4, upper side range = 14.4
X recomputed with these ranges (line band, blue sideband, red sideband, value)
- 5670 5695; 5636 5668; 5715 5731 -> 0.4 angstrom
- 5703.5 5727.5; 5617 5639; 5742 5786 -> -0.7 angstrom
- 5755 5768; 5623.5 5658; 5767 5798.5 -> -0.2 angstrom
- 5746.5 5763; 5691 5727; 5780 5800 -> -0.1 angstrom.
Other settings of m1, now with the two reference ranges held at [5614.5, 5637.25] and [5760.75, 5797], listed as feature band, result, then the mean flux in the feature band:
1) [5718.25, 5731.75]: -1.00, 15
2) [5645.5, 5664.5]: -0.57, 14.1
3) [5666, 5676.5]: 0.17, 13.5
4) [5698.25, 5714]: 0.57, 13.4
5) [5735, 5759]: -0.55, 14.4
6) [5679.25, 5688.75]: -0.16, 14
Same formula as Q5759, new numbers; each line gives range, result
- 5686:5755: 14.3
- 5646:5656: 14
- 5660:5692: 14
